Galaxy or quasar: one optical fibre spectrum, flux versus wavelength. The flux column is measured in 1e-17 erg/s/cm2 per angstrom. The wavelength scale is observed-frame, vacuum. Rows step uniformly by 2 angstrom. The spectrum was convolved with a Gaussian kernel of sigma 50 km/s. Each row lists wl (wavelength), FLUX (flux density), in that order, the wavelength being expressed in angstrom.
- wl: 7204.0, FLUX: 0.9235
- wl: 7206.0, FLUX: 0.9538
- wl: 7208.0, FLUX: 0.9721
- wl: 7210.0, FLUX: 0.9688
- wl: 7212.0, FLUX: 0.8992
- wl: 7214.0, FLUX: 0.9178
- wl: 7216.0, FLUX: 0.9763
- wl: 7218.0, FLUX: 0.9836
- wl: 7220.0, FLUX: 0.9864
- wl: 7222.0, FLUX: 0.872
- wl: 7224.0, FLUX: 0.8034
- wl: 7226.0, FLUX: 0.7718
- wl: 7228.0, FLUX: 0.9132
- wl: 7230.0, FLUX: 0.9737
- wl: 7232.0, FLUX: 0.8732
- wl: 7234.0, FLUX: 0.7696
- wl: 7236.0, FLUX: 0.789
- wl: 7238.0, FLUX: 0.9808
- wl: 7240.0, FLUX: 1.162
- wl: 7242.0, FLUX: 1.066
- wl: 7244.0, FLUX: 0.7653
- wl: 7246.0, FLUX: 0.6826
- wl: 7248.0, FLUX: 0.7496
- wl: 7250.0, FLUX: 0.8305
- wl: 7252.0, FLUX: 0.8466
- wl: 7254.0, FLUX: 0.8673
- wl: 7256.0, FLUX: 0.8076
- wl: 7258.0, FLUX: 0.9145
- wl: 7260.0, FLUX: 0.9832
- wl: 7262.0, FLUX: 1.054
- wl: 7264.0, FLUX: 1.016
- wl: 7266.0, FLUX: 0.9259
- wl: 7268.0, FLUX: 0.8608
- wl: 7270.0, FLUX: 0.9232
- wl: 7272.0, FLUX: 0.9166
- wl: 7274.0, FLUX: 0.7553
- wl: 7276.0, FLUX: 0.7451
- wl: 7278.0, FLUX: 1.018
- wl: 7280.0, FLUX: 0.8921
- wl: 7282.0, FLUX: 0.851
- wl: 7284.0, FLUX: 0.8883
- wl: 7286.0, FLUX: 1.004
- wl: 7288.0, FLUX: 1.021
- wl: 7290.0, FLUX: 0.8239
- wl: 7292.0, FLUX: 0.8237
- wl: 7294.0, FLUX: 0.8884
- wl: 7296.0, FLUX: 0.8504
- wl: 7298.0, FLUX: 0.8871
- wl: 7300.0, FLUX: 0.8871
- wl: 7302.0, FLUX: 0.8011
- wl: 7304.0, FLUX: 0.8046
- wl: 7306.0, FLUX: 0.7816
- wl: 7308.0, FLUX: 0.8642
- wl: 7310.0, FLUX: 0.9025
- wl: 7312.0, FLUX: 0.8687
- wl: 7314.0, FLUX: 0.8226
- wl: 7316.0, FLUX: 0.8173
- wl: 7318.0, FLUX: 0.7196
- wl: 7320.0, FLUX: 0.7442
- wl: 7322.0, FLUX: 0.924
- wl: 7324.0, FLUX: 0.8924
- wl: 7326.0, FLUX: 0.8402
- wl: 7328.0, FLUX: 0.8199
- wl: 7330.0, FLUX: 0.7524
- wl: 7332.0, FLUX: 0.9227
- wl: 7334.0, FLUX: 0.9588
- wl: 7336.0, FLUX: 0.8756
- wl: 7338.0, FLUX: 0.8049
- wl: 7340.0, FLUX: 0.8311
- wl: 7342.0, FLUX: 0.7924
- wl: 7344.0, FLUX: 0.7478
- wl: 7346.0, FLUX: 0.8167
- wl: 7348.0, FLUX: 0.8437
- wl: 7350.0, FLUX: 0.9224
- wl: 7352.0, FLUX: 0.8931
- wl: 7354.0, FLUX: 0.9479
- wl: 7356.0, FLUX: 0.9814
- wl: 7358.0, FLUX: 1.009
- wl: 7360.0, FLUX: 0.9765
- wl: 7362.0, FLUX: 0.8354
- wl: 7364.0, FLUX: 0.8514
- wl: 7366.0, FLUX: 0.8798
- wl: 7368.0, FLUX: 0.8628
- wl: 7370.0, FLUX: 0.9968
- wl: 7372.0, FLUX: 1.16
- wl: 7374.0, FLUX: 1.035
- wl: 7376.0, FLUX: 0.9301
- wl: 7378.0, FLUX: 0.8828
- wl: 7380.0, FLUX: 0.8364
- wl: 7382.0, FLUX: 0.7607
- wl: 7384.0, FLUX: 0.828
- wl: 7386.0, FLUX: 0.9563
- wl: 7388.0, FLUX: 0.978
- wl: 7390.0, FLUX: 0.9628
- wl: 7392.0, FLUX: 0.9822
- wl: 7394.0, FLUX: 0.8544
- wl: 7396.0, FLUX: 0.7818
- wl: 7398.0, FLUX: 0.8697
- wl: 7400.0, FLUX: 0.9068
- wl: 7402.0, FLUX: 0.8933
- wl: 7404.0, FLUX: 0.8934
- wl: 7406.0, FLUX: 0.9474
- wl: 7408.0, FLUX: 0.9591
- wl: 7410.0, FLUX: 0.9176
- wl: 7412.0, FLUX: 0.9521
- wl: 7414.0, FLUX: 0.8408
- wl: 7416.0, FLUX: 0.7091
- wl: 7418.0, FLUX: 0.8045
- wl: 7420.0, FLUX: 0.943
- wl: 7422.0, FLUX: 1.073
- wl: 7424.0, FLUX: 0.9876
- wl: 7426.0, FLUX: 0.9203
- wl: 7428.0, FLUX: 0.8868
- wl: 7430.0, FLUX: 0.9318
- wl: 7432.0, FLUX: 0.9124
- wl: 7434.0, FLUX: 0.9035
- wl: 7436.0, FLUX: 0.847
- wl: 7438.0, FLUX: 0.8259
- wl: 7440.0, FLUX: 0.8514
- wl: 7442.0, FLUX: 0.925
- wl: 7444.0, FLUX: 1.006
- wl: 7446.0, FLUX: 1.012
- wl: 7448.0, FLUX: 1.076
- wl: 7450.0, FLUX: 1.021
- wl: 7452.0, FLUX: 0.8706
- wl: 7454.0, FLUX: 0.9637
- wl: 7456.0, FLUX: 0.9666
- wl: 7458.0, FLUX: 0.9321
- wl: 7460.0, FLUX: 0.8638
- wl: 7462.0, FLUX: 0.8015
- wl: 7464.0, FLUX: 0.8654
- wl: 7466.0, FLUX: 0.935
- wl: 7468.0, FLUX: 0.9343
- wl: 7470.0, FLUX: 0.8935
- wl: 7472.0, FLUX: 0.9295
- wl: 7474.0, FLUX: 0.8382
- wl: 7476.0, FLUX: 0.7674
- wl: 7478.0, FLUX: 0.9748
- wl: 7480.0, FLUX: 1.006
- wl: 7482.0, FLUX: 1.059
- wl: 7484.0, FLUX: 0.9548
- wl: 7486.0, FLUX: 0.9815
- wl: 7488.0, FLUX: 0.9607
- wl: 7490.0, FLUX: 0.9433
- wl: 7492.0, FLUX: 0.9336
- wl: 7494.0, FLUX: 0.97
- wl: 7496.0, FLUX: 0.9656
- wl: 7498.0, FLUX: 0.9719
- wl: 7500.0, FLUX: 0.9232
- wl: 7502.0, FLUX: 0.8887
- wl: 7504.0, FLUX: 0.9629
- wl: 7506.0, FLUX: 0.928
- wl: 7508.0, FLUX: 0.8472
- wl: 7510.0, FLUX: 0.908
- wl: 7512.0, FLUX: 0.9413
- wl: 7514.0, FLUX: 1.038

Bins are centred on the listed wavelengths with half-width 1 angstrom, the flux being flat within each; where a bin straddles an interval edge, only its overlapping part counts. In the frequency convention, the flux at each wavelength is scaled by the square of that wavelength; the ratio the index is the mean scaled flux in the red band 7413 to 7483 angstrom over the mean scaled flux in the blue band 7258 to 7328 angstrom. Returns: 1.09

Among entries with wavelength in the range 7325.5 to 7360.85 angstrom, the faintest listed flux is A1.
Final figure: 0.7478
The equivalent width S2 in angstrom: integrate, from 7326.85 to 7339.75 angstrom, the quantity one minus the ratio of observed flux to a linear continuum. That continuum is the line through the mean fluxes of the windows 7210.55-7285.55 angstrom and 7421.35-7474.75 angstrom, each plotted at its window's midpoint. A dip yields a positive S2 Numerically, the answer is 0.75 angstrom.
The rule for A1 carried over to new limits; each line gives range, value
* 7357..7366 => 0.8354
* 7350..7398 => 0.7607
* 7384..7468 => 0.7091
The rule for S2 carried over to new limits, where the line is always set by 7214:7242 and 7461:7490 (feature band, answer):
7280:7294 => 0.28 angstrom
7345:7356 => 0.32 angstrom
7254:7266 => -0.35 angstrom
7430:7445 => 0.38 angstrom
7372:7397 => 0.30 angstrom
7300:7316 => 1.43 angstrom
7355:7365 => -0.12 angstrom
